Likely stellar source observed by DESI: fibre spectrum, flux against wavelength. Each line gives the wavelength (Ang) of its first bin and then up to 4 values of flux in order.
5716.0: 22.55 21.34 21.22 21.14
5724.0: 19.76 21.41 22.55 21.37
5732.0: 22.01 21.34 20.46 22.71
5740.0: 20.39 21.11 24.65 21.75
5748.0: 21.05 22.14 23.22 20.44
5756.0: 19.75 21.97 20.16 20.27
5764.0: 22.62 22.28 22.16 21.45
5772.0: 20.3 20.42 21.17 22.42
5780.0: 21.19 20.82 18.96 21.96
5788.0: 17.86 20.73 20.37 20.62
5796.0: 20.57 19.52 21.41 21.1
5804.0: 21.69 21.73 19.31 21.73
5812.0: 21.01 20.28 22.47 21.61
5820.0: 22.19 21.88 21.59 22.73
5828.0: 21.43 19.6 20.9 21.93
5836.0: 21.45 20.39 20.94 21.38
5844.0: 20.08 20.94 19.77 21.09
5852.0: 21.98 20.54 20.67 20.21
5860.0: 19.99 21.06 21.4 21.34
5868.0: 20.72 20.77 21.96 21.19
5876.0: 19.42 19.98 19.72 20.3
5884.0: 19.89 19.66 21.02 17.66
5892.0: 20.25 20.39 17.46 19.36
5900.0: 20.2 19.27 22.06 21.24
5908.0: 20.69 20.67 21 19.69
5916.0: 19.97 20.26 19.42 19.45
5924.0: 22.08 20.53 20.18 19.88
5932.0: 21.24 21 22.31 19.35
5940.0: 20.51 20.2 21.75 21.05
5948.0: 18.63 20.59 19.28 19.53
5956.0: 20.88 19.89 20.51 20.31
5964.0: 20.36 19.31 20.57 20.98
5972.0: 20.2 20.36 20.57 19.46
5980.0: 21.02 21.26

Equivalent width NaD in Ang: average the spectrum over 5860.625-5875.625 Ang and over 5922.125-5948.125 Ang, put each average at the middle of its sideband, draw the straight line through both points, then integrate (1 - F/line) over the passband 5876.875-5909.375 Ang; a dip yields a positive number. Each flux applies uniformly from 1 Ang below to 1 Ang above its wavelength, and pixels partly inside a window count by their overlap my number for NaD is 1.5 Ang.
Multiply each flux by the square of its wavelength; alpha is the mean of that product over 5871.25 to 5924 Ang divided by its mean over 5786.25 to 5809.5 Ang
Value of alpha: 1.01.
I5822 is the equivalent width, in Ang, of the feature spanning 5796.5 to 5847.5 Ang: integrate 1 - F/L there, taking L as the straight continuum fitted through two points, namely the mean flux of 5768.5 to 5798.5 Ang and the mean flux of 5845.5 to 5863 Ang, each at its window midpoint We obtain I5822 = -1.2 Ang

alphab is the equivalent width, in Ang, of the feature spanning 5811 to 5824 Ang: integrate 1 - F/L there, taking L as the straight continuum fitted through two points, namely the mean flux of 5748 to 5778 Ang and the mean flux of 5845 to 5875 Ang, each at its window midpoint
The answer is -0.3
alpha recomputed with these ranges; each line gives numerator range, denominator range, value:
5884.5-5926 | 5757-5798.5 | 1.01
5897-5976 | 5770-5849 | 1.02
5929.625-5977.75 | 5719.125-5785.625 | 1.02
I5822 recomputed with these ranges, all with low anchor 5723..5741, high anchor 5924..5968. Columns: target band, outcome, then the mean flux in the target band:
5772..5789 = 0.43 Ang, 20.6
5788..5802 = 0.45 Ang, 20.4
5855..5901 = 1.09 Ang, 20.2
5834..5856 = -0.06 Ang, 20.9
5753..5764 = 0.26 Ang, 20.7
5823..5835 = -0.26 Ang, 21.4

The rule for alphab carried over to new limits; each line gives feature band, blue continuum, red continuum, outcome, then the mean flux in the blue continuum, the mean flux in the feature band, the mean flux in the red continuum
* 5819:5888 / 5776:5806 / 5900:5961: -0.9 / 20.7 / 20.9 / 20.4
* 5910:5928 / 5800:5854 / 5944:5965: 0.1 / 21.2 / 20.3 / 20.2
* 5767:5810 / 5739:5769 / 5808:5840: 1.4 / 21.6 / 20.8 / 21.3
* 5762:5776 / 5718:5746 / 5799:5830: 0.0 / 21.5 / 21.4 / 21.4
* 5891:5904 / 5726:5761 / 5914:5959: 0.6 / 21.6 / 19.7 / 20.3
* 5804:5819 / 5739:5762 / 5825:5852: 0.0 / 21.5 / 21.2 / 21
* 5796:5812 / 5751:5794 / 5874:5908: -0.2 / 21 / 20.9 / 19.9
